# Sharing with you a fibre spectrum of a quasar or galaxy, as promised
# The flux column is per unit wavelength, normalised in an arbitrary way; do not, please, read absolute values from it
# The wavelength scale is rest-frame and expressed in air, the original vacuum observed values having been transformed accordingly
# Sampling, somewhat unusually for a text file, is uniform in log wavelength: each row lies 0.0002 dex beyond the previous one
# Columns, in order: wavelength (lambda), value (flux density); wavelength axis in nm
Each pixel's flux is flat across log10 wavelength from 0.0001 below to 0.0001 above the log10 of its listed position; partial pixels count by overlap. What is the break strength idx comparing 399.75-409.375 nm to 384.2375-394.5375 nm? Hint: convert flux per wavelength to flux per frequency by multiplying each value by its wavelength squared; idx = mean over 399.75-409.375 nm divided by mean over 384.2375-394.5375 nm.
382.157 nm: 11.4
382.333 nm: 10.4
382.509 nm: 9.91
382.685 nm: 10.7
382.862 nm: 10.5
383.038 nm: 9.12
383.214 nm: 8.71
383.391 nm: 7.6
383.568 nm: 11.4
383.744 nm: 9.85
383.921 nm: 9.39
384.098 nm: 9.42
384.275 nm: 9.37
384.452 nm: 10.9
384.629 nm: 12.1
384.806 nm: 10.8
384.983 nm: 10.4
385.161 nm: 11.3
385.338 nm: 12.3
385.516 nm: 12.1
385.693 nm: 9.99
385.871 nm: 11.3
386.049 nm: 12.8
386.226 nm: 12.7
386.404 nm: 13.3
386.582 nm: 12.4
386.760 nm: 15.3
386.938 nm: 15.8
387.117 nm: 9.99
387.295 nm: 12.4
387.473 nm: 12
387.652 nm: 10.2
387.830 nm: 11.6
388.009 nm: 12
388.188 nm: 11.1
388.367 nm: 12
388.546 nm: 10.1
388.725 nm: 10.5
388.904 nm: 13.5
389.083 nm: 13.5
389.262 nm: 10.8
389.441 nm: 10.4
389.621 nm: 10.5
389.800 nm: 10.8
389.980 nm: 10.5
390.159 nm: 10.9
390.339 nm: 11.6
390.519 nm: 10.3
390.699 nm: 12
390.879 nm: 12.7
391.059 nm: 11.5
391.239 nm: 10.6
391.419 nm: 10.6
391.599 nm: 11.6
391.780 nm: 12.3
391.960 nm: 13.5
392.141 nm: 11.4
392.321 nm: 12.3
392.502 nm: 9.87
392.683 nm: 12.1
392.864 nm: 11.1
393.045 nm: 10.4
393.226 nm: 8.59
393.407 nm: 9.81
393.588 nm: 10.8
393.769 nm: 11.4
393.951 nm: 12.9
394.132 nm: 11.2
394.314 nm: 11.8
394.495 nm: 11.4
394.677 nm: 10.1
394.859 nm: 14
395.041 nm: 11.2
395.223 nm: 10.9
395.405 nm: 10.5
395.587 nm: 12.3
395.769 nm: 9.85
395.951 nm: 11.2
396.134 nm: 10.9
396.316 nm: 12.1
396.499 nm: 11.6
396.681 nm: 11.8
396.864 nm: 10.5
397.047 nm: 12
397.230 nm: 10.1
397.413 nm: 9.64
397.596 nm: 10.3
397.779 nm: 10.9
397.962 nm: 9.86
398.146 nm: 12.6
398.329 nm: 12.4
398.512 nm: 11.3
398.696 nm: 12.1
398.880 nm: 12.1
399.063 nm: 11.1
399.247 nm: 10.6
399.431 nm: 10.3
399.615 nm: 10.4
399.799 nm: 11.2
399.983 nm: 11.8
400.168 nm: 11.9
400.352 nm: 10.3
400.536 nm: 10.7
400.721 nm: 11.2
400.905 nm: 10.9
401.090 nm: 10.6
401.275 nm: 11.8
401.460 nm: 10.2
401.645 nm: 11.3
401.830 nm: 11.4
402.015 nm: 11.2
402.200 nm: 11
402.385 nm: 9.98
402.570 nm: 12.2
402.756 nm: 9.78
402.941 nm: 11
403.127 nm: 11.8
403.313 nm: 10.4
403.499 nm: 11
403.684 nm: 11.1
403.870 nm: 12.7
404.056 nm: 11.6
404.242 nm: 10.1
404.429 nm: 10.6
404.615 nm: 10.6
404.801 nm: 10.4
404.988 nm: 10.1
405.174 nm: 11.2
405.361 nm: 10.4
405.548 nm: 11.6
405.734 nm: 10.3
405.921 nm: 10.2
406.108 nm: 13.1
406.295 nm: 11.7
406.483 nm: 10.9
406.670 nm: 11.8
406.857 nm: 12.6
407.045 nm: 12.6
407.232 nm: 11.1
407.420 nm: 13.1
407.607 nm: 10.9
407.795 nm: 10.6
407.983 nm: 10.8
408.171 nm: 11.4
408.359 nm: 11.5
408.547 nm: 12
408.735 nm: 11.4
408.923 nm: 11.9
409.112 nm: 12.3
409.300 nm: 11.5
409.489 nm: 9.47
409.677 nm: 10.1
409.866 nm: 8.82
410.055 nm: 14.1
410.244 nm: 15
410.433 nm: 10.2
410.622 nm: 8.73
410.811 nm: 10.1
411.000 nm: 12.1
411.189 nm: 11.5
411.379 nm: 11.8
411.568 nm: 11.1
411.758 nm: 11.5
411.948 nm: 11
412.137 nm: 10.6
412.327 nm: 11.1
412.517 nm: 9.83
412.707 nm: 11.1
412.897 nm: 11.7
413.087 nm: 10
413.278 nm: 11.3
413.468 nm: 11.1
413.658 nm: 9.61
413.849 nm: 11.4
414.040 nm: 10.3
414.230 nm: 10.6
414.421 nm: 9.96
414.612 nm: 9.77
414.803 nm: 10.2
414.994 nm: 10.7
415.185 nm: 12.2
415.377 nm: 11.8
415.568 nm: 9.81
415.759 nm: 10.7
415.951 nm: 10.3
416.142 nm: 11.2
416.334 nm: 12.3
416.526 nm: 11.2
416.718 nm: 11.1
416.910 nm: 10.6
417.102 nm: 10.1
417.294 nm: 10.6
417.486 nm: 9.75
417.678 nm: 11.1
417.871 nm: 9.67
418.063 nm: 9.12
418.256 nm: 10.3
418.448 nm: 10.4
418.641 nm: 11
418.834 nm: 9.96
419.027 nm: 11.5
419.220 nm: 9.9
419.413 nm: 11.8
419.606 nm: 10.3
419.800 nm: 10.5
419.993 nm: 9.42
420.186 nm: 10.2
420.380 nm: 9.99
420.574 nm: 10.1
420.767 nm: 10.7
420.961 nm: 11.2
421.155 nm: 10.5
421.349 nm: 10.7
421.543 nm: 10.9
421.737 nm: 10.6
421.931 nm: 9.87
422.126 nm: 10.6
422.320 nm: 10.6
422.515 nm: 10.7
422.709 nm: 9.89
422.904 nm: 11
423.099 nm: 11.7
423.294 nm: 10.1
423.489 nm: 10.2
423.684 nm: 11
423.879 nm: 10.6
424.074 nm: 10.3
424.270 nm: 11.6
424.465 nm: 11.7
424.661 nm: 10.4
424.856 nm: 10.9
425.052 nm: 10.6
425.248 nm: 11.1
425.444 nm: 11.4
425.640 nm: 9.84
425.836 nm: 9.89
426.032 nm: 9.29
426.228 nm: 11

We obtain 1.05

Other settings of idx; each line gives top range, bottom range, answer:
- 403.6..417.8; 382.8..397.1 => 1.09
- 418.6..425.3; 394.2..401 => 1.07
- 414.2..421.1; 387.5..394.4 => 1.07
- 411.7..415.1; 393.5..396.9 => 1.02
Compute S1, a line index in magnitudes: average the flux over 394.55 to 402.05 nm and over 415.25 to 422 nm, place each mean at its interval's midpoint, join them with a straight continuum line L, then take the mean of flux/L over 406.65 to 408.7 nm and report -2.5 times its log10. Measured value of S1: -0.08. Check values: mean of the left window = 11.1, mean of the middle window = 11.7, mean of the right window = 10.6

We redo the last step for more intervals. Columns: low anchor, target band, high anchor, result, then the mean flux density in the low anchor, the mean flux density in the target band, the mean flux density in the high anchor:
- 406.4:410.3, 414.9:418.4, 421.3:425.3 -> 0.04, 11.6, 10.7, 10.7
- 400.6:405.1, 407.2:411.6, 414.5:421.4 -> -0.05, 11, 11.3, 10.6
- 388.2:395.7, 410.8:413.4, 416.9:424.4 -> -0.03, 11.3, 11.1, 10.5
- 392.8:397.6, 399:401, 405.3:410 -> 0.02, 11.1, 10.9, 11.3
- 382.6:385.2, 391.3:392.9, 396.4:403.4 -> -0.10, 10.1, 11.6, 11.1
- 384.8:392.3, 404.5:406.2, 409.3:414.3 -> 0.03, 11.7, 10.9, 10.9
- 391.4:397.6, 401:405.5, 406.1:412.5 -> 0.04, 11.2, 10.9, 11.4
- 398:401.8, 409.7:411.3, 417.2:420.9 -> -0.05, 11.2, 11.3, 10.3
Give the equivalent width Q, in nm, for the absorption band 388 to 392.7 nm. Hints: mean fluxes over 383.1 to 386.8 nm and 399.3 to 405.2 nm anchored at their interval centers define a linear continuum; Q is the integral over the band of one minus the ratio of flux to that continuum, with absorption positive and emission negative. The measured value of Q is -0.17 nm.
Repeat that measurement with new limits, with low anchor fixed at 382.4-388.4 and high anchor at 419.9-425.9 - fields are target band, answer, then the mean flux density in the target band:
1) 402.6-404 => -0.03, 11.2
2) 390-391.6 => -0.02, 11.3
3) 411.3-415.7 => -0.02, 10.8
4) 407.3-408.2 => -0.04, 11.3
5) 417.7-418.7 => 0.05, 10.1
